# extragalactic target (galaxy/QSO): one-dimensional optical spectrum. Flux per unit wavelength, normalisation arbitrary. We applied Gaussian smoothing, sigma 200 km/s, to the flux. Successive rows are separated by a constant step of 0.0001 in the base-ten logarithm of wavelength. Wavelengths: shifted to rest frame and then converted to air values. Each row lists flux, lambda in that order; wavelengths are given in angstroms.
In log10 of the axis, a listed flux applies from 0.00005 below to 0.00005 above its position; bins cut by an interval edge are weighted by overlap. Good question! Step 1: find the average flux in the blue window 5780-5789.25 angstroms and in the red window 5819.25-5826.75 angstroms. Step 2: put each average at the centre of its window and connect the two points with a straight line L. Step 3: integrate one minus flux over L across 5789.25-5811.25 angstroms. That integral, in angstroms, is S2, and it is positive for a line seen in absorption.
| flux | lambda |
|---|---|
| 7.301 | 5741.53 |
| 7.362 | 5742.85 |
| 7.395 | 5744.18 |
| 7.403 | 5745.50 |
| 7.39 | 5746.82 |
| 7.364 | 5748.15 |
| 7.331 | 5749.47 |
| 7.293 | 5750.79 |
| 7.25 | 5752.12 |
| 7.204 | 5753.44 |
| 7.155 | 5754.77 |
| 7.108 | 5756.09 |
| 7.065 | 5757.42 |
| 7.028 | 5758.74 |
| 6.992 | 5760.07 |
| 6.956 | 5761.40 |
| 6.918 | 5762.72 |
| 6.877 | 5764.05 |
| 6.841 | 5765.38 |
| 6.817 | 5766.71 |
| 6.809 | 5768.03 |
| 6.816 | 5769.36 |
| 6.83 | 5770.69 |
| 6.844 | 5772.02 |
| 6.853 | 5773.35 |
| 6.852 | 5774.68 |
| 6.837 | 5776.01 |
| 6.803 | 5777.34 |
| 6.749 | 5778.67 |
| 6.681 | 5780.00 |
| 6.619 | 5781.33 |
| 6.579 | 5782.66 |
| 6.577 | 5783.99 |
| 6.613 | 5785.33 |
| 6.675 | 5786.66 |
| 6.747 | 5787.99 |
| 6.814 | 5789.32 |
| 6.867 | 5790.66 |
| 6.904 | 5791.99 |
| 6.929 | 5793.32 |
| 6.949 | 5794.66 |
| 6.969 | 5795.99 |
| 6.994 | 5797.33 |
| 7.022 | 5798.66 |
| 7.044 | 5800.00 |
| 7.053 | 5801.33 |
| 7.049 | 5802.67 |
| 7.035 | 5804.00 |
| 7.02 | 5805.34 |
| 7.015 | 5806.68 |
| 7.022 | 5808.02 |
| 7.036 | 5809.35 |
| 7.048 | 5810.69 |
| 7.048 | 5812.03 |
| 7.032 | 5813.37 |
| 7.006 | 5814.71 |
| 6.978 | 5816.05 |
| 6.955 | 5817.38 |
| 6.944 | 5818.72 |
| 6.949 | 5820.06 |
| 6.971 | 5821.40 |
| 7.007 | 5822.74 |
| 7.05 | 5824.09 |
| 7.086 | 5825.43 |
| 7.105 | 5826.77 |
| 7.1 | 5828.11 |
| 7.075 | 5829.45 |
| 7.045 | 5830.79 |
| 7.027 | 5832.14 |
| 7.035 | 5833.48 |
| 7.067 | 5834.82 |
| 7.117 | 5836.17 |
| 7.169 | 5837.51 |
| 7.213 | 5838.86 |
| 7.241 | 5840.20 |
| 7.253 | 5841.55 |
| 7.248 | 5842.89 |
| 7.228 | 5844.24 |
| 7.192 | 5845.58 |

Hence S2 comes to -0.6 angstroms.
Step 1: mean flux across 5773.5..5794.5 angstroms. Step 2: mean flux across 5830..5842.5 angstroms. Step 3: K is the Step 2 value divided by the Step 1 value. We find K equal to 1.06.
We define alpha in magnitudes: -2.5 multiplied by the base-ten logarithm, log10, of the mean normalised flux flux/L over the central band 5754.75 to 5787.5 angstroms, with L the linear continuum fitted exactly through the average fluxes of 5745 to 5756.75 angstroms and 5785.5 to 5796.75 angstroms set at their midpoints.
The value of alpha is 0.036 mag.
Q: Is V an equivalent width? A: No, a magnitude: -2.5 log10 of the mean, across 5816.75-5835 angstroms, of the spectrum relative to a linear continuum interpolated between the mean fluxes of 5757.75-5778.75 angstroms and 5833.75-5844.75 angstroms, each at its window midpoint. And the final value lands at 0.01 mag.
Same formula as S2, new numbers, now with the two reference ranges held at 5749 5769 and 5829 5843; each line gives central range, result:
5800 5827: 0.3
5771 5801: 1.1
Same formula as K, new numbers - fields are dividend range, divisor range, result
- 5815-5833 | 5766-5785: 1.04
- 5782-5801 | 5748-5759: 0.95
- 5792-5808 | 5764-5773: 1.03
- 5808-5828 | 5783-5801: 1.02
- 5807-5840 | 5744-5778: 1.00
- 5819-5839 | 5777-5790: 1.06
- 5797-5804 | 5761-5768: 1.02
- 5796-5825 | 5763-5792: 1.04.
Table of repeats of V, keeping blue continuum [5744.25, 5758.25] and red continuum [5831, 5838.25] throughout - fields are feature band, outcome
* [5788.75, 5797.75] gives 0.039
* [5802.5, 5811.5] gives 0.016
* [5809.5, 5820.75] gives 0.018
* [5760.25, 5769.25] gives 0.055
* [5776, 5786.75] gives 0.082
